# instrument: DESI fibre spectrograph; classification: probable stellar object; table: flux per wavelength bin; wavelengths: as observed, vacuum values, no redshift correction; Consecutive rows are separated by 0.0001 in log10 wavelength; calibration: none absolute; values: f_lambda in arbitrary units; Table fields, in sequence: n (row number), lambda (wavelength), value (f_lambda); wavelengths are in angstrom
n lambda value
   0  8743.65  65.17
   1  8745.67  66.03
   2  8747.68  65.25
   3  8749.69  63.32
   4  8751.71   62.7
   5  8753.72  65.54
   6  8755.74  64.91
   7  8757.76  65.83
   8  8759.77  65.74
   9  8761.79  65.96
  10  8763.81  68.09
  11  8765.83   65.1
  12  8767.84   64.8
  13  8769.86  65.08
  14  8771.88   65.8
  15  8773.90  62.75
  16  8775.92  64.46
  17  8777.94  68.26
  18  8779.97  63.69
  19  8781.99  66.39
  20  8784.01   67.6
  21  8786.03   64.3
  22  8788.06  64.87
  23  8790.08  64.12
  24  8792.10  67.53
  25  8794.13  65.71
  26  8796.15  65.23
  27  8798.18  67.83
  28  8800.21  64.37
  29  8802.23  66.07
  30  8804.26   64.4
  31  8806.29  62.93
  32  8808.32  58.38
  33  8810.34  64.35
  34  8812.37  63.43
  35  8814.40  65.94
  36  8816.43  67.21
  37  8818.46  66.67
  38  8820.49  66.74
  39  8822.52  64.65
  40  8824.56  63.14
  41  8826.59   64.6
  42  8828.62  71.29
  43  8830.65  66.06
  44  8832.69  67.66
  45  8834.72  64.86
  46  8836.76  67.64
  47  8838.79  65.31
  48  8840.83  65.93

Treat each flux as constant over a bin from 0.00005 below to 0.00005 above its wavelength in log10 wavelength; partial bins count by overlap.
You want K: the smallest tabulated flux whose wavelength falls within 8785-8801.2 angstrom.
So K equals 64.12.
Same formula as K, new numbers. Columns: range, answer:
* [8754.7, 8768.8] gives 64.8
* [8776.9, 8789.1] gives 63.69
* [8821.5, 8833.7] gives 63.14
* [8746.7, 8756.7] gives 62.7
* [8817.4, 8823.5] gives 64.65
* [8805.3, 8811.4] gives 58.38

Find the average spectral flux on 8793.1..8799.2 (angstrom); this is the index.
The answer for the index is 66.2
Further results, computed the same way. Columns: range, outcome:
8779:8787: 65.6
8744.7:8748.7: 65.8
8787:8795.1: 65.5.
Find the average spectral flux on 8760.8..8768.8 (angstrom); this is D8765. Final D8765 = 66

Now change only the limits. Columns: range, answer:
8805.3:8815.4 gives 63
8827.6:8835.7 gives 67.5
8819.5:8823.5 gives 65.7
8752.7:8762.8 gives 65.6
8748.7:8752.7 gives 62.9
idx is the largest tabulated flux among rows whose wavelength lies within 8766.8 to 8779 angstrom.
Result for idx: 68.26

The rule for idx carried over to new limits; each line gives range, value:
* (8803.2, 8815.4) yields 65.94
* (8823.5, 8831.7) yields 71.29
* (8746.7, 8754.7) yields 65.54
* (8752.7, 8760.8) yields 65.83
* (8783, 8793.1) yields 67.6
